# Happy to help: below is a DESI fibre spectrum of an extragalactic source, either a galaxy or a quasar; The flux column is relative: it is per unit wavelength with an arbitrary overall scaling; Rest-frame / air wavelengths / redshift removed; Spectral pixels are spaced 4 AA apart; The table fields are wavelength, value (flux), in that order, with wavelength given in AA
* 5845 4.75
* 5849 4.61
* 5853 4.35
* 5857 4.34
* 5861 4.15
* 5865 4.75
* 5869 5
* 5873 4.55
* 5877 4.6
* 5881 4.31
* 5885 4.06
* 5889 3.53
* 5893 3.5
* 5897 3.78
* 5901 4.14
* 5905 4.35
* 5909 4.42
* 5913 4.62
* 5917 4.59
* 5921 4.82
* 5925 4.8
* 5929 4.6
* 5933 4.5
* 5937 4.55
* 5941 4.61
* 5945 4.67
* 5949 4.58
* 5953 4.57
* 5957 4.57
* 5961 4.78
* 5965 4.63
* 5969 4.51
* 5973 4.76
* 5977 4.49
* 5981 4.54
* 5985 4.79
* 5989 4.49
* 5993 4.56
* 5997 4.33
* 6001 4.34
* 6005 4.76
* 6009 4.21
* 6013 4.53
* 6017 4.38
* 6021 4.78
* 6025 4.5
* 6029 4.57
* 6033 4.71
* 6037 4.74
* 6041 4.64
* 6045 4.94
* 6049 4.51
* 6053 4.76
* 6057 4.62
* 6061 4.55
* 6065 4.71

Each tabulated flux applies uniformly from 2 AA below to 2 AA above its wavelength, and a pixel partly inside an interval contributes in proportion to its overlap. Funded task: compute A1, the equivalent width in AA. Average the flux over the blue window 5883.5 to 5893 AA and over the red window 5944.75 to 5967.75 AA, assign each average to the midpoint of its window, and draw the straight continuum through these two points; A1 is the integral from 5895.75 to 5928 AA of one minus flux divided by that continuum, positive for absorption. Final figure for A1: -3.4 AA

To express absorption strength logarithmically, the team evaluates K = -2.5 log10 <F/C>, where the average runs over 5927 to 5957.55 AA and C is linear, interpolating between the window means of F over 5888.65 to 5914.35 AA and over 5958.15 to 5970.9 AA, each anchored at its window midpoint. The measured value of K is -0.04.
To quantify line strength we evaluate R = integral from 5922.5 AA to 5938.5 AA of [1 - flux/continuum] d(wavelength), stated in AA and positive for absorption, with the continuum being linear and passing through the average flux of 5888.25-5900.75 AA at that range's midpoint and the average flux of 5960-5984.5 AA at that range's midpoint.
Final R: -2.0 AA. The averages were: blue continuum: 3.69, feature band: 4.62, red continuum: 4.62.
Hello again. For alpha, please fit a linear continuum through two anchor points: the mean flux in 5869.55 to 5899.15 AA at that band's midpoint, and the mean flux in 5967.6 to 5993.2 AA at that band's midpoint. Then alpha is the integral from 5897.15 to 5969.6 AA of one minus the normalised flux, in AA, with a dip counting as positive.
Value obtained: -3.4 AA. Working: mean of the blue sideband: 4.09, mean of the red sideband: 4.6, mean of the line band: 4.55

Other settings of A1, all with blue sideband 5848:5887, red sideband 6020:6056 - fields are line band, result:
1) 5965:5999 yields 0.3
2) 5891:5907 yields 2.0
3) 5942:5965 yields -0.3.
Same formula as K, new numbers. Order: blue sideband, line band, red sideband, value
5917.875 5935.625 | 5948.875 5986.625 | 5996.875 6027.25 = -0.01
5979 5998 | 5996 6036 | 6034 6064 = 0.02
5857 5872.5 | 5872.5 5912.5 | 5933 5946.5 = 0.12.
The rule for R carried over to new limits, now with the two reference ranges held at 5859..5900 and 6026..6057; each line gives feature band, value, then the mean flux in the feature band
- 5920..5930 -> -0.9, 4.75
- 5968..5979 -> -0.3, 4.59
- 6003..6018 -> 0.4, 4.48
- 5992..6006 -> 0.3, 4.47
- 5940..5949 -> -0.5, 4.63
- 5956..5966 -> -0.5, 4.67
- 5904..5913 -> -0.3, 4.44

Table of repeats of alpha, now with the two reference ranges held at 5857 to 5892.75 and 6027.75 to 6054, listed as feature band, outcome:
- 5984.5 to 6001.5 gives 0.4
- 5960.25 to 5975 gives -0.4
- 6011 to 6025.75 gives 0.3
